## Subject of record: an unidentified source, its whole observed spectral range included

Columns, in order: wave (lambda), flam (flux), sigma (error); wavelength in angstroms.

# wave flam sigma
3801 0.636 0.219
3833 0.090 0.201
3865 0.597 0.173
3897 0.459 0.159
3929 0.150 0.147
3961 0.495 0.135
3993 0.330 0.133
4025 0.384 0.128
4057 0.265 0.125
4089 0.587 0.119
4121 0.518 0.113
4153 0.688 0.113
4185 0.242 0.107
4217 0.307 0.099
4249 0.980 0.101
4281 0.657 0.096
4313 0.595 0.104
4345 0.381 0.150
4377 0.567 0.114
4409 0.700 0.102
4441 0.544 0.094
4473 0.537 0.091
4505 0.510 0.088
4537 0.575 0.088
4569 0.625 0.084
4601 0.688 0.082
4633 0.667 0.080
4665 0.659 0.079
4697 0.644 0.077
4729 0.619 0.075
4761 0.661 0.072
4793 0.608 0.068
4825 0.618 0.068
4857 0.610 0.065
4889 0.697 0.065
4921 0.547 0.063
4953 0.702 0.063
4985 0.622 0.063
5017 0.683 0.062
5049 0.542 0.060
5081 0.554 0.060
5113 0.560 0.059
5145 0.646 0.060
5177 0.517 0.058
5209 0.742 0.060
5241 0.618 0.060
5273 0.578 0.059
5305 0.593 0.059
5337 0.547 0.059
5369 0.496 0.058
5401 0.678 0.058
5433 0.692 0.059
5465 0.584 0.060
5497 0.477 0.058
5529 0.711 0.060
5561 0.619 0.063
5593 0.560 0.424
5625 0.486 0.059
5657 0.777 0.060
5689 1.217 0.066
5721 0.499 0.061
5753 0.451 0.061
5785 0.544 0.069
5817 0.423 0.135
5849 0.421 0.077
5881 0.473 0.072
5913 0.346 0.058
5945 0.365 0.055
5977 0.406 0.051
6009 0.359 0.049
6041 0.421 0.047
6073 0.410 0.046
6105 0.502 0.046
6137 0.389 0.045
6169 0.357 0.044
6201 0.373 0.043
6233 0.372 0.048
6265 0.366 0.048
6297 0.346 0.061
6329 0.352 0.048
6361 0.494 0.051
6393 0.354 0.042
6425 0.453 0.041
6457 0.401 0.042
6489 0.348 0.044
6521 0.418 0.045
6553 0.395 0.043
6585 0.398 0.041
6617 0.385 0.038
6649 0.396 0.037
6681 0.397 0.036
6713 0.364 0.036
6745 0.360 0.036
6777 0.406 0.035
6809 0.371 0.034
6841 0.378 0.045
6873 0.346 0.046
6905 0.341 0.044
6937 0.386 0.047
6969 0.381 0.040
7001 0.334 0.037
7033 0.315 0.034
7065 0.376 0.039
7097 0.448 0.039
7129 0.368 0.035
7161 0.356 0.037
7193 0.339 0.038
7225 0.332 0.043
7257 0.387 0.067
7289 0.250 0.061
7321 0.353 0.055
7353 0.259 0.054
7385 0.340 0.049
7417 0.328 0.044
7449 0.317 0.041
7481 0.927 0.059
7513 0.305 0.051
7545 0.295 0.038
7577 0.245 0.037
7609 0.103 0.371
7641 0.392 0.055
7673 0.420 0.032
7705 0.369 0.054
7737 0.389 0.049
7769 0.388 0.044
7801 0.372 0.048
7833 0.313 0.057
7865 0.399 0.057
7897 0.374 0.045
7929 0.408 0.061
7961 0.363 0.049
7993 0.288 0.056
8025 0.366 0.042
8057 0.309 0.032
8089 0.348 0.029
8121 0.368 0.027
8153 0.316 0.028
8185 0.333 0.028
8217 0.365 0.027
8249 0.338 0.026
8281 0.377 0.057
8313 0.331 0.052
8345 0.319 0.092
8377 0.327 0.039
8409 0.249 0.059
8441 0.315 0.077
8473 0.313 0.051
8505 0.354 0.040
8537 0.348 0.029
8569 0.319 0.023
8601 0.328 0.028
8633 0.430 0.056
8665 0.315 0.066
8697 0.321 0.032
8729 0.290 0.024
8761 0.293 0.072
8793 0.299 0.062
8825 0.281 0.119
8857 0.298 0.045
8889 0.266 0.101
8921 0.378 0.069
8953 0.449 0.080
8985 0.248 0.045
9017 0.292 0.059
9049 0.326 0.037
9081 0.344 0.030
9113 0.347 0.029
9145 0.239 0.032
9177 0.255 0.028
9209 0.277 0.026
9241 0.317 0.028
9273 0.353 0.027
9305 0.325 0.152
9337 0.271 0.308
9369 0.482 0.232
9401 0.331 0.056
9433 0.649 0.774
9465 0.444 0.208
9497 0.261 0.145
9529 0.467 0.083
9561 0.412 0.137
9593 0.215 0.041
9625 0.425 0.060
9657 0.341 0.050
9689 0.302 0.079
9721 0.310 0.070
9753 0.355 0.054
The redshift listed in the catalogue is 0.14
